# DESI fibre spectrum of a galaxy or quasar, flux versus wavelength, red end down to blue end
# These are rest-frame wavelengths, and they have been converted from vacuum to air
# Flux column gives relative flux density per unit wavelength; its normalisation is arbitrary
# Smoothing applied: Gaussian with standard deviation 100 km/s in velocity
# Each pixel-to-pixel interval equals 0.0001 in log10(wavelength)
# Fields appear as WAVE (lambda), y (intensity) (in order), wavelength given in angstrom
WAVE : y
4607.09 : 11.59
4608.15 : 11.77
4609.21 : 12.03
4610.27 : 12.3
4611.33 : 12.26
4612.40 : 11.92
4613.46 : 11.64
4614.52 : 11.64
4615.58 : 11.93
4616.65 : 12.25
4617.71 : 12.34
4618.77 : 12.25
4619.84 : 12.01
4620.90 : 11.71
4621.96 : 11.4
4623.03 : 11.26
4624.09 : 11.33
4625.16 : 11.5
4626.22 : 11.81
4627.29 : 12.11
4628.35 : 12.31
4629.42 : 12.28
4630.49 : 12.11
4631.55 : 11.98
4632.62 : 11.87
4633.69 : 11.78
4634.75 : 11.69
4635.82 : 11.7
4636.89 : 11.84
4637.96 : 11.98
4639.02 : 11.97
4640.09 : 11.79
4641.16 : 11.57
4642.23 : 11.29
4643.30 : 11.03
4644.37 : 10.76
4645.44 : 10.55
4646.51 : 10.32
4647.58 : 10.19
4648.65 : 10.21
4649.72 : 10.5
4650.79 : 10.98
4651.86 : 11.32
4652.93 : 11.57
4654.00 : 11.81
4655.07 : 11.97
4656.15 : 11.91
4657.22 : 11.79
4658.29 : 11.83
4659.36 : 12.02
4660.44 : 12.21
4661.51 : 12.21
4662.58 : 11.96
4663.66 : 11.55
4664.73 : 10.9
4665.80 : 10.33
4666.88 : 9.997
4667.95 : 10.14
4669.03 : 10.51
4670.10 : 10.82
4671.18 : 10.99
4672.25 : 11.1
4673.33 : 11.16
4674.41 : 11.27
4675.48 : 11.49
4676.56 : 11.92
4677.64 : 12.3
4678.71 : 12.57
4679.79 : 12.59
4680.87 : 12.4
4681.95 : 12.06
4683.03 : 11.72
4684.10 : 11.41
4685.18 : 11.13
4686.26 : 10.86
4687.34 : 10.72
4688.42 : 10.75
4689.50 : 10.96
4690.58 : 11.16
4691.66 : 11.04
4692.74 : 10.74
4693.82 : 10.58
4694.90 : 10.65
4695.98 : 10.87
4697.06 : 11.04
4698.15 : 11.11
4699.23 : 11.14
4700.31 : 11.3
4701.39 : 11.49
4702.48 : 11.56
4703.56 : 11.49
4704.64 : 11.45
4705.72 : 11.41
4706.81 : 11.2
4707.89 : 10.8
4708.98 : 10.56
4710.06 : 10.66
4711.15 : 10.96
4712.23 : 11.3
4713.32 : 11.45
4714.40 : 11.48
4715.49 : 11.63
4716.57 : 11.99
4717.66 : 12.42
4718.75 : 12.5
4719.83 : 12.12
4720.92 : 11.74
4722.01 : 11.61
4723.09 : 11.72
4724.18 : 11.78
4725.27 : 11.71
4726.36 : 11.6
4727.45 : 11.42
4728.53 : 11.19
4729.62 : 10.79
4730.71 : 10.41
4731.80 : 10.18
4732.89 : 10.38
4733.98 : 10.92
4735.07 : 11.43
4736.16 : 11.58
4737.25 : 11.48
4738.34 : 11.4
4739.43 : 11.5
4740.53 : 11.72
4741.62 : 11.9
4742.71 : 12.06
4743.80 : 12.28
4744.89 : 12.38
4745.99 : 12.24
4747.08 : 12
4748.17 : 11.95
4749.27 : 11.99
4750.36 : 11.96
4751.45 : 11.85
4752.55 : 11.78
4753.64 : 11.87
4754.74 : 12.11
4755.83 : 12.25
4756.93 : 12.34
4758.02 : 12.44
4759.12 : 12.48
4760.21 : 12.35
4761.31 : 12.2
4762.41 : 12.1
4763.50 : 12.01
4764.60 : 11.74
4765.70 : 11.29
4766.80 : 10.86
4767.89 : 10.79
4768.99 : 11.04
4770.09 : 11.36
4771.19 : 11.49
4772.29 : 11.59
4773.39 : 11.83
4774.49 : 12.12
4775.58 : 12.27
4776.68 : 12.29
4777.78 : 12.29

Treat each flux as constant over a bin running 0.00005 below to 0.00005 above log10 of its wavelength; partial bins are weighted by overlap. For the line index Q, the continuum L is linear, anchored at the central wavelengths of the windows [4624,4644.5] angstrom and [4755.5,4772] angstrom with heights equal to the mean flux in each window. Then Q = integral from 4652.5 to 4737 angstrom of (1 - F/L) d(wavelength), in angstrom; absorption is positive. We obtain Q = 3.0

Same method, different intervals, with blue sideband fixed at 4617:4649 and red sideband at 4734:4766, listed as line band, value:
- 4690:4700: 0.7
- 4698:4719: 0.8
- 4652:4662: -0.2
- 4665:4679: 0.7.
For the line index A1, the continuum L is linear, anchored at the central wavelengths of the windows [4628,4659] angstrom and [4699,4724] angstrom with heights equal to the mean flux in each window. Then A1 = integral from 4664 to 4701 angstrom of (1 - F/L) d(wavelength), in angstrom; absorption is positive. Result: 1.0 angstrom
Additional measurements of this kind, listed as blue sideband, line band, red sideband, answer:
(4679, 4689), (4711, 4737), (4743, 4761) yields 1.0 angstrom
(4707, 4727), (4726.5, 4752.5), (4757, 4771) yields 0.2 angstrom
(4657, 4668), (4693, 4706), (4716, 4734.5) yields 0.3 angstrom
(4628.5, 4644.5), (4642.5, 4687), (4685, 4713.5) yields 0.4 angstrom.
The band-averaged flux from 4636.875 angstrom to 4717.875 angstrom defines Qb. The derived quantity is 11.3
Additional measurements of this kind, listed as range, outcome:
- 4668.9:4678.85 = 11.4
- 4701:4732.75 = 11.4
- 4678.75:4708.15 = 11.3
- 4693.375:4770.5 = 11.5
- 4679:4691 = 11.5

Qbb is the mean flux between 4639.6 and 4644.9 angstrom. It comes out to 11.3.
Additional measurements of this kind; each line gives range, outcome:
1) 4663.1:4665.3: 11.2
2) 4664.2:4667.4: 10.4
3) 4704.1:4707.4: 11.4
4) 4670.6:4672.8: 11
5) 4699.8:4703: 11.4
